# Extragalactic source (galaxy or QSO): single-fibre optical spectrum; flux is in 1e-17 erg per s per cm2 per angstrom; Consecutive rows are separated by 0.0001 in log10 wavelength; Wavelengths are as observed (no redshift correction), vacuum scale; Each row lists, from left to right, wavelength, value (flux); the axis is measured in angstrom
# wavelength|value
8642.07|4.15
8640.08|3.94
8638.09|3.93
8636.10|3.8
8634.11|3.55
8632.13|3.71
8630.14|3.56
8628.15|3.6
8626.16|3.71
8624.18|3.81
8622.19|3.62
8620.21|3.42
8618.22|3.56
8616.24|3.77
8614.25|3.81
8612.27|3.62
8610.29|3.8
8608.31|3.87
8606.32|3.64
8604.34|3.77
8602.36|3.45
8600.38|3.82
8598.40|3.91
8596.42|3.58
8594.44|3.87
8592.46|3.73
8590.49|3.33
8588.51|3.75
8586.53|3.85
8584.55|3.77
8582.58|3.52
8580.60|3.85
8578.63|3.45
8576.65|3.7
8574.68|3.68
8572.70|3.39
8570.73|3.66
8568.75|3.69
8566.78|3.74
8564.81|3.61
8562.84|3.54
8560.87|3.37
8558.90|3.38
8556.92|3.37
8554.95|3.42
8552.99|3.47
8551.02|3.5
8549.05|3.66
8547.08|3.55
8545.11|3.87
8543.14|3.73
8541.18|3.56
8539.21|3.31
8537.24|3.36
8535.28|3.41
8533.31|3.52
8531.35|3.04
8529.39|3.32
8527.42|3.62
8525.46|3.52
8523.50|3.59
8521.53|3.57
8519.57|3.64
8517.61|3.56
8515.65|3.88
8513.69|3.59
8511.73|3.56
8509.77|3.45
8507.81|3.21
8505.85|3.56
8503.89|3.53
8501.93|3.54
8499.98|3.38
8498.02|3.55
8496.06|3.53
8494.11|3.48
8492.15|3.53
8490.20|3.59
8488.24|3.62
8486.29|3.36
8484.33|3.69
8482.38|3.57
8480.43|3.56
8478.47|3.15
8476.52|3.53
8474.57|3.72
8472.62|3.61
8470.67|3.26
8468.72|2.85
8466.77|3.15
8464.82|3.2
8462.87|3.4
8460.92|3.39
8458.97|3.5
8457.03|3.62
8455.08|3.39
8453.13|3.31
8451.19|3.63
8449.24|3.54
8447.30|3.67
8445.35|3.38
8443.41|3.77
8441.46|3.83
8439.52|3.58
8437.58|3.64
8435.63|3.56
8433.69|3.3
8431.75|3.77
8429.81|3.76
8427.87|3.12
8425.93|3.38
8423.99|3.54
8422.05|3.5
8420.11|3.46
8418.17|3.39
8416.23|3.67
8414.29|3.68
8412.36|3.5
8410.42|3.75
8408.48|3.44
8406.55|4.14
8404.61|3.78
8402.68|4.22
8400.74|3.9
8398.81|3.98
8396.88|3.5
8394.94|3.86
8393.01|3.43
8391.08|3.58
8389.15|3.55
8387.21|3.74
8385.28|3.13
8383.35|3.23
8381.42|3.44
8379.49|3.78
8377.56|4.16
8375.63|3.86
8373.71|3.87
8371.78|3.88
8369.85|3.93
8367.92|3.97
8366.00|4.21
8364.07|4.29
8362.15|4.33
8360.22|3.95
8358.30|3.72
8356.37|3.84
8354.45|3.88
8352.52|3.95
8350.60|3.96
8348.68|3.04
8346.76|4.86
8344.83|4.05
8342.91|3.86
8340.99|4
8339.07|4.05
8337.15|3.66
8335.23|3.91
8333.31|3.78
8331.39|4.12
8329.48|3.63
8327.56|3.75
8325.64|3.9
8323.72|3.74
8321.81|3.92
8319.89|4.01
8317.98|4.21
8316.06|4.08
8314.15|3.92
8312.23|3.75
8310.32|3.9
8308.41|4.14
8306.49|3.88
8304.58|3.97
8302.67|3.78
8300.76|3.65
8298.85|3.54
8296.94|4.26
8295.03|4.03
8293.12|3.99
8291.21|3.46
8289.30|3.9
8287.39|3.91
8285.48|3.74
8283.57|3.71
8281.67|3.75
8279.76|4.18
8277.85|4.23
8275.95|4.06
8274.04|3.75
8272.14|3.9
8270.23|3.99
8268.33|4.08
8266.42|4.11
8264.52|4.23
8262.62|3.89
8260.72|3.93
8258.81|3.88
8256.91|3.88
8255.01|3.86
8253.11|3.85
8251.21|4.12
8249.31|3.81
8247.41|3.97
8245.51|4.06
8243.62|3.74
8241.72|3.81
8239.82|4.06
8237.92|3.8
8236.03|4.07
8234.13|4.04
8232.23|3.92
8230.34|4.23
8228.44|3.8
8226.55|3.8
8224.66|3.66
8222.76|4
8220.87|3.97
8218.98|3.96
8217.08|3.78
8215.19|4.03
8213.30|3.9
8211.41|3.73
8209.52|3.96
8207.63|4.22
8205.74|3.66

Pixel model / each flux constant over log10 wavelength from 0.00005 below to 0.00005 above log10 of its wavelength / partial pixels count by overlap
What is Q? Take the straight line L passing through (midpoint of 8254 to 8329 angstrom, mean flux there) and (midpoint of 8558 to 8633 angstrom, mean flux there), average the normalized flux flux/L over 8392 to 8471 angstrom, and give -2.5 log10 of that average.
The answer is 0.07 mag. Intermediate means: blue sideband 3.92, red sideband 3.66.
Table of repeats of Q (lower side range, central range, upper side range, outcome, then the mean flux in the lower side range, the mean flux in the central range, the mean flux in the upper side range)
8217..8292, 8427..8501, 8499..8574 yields 0.04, 3.92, 3.49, 3.52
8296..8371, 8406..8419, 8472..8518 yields 0.03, 3.93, 3.64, 3.53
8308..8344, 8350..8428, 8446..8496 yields -0.01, 3.91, 3.75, 3.45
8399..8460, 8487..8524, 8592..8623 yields 0.03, 3.61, 3.54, 3.7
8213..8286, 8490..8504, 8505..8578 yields 0.02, 3.94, 3.51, 3.53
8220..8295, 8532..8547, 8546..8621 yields 0.04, 3.93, 3.53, 3.63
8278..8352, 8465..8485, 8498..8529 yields 0.07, 3.9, 3.4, 3.54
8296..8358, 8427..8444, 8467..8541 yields 0.02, 3.9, 3.59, 3.48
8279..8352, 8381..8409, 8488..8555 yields 0.02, 3.89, 3.67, 3.52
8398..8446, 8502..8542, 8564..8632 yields 0.05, 3.64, 3.49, 3.67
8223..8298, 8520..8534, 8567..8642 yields 0.09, 3.93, 3.46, 3.7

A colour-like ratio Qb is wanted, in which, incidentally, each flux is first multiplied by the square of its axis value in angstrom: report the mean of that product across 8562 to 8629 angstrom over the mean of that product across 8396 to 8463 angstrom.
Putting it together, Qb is 1.06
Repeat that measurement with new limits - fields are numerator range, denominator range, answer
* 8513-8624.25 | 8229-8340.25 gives 0.98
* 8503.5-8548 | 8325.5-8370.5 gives 0.93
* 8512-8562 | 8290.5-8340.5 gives 0.95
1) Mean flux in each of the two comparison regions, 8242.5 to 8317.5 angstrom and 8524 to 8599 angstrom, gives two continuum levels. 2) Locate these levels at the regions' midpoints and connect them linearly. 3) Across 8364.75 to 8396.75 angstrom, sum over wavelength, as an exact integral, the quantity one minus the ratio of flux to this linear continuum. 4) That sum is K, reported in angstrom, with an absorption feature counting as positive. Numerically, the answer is 0.6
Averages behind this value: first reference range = 3.92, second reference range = 3.57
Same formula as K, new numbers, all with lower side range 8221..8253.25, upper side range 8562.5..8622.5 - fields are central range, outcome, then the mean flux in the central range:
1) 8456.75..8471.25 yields 1.86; 3.28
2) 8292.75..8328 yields -0.38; 3.92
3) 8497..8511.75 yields 1.06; 3.47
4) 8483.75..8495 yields 0.62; 3.54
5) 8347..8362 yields -0.01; 3.85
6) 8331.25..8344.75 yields -0.18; 3.91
